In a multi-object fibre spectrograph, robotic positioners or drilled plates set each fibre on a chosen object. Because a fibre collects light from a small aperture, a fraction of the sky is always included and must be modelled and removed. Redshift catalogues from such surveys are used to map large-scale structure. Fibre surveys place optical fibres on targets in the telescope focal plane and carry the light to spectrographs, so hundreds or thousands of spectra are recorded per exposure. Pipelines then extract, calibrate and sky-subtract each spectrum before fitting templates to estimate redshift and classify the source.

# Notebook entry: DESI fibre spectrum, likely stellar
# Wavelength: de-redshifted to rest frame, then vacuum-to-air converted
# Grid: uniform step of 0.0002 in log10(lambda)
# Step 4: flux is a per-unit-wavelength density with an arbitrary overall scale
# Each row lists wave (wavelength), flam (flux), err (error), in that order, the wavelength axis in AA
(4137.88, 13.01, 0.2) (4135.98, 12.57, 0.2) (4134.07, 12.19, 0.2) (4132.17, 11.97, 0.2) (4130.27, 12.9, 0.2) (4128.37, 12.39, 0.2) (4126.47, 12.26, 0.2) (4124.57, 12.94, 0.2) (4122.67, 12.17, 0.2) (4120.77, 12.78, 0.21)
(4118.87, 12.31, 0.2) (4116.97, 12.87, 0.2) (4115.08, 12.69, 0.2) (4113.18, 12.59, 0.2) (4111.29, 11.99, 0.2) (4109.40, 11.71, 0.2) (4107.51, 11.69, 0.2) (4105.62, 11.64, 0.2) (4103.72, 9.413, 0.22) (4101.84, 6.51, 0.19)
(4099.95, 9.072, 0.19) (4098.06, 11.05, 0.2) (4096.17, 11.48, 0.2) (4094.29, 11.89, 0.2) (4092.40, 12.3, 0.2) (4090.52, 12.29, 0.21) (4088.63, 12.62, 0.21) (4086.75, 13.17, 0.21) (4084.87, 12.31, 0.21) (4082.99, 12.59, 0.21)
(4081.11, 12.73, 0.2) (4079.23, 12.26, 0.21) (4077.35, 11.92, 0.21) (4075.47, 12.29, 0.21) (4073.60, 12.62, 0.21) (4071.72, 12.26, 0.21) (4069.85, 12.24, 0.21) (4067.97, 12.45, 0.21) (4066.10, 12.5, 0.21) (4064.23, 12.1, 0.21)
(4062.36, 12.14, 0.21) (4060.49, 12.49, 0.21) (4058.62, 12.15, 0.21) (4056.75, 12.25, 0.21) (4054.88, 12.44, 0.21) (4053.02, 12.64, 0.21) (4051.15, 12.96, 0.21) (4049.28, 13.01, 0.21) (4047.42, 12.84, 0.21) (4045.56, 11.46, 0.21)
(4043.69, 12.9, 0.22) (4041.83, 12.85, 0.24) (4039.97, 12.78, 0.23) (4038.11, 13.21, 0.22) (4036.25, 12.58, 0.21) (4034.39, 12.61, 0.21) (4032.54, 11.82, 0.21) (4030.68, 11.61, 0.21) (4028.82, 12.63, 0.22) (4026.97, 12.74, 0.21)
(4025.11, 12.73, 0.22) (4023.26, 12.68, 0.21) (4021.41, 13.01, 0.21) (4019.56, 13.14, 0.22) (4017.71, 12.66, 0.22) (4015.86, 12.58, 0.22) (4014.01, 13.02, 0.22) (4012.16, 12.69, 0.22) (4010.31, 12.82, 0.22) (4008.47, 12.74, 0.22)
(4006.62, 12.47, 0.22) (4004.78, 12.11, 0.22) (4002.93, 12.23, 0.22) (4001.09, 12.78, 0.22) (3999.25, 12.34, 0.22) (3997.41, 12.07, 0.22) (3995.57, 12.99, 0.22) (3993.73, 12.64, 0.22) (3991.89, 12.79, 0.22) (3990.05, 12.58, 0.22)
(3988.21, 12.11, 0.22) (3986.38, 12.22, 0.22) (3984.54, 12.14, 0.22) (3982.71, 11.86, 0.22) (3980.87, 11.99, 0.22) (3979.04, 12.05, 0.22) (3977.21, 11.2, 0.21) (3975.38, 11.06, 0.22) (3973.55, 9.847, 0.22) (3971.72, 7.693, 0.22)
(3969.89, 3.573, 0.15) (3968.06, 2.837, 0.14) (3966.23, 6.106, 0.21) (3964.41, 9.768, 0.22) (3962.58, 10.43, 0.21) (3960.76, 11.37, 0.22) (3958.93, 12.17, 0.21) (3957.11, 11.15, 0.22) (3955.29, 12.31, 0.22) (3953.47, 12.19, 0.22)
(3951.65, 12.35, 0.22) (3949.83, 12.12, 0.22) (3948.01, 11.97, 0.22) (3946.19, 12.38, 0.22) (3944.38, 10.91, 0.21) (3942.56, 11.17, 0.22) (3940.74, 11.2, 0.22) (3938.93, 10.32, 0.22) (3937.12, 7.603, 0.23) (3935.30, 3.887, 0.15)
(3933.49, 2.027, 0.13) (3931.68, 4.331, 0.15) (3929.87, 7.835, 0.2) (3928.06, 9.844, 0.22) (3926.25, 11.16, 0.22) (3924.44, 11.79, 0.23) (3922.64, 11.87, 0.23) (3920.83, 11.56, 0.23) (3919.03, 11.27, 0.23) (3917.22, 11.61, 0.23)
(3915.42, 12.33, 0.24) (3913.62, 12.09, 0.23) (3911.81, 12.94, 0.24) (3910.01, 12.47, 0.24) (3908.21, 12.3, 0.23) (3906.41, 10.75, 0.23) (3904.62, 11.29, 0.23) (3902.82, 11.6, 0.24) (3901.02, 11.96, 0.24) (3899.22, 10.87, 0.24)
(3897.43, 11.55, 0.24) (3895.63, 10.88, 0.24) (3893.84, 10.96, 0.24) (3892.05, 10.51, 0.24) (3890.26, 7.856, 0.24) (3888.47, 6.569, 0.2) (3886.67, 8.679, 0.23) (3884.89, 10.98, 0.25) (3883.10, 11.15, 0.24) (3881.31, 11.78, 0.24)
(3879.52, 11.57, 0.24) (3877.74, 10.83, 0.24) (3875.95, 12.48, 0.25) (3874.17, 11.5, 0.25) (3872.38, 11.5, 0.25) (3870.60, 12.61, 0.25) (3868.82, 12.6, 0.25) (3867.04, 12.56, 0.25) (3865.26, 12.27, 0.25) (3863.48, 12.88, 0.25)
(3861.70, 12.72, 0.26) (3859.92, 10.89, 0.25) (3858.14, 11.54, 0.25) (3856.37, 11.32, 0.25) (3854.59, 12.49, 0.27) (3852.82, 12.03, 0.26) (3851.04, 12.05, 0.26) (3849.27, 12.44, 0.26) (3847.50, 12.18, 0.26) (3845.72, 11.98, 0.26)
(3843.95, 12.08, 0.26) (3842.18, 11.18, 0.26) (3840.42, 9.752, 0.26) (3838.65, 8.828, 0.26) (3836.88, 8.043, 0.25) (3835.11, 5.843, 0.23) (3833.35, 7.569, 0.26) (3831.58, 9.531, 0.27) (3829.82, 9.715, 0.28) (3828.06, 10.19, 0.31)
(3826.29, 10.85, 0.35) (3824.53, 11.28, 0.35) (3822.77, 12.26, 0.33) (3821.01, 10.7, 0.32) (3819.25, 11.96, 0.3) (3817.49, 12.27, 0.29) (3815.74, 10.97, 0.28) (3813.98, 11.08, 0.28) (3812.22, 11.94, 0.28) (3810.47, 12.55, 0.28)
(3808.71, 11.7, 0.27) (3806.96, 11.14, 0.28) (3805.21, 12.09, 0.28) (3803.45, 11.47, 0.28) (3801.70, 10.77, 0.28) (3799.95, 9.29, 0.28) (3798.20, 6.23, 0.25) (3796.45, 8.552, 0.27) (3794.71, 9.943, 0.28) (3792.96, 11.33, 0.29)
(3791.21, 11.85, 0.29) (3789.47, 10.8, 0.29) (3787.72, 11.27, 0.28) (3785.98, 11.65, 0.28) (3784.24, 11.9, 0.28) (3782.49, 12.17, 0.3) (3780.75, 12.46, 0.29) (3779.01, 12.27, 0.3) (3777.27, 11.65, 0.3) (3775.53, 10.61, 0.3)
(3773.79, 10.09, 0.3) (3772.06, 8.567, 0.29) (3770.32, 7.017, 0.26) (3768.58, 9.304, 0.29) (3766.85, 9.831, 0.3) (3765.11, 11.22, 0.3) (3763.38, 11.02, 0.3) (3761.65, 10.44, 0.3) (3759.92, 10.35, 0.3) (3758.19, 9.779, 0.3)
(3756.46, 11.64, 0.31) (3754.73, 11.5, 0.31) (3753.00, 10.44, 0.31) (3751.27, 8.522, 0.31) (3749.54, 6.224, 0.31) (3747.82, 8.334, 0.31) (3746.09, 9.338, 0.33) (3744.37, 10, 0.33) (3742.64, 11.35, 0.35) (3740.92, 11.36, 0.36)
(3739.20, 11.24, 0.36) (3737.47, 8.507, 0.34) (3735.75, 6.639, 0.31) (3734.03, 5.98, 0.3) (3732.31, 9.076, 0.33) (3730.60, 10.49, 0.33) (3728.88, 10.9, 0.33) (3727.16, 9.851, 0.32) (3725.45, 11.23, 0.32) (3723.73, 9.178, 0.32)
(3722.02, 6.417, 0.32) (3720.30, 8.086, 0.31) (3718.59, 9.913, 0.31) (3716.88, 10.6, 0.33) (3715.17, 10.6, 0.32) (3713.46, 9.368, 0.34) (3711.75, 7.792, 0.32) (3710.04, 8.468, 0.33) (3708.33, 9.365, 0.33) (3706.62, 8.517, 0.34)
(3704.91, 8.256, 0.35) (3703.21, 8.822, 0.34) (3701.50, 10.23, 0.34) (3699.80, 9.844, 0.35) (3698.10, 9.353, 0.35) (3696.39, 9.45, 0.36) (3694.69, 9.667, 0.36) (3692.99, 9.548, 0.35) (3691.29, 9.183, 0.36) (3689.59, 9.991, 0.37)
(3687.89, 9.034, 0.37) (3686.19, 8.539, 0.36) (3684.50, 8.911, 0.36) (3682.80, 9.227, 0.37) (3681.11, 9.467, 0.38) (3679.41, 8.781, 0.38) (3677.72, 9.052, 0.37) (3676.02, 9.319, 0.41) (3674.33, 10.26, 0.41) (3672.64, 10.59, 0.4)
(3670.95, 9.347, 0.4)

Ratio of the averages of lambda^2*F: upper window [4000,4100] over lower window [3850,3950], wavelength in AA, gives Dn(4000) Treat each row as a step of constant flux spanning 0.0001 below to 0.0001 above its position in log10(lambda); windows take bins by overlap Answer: 1.2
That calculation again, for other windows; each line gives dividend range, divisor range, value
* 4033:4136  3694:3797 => 1.47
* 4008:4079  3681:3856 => 1.43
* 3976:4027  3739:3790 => 1.35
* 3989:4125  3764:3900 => 1.27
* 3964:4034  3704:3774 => 1.40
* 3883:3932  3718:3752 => 1.29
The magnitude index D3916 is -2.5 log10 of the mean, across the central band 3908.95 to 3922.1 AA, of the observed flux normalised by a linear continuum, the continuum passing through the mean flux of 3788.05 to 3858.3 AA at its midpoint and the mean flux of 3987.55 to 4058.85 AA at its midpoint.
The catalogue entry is -0.04 mag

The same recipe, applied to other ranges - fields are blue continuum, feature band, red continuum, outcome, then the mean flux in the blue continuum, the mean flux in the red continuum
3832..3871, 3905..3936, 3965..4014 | 0.11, 11.1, 11.1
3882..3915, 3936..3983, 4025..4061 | 0.13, 10.9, 12.5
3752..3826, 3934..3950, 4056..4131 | 0.16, 10.8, 12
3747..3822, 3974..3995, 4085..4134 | -0.06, 10.6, 11.8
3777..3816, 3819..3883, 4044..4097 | 0.02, 11.1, 12.4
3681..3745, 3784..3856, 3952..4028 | -0.06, 9.32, 11.5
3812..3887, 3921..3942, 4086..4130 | 0.31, 11.2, 11.7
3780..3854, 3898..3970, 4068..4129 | 0.10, 10.8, 11.9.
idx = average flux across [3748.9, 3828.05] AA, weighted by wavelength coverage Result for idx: 10.7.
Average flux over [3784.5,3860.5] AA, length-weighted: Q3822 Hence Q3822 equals 10.8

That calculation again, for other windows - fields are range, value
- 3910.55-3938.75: 9.53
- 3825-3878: 11.1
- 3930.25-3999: 10.2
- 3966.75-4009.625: 11.1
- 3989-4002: 12.6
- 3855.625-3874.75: 12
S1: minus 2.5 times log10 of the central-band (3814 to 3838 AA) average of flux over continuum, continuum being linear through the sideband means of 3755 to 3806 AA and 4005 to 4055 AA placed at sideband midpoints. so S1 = 0.084 mag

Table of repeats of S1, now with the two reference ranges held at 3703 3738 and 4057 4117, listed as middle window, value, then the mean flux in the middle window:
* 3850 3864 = -0.19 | 12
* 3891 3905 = -0.08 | 11.2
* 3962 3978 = 0.34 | 7.98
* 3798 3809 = -0.10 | 10.6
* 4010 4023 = -0.14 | 12.8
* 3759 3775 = -0.05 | 9.78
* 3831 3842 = 0.17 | 8.41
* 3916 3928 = -0.09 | 11.4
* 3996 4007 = -0.11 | 12.4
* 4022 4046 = -0.10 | 12.5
